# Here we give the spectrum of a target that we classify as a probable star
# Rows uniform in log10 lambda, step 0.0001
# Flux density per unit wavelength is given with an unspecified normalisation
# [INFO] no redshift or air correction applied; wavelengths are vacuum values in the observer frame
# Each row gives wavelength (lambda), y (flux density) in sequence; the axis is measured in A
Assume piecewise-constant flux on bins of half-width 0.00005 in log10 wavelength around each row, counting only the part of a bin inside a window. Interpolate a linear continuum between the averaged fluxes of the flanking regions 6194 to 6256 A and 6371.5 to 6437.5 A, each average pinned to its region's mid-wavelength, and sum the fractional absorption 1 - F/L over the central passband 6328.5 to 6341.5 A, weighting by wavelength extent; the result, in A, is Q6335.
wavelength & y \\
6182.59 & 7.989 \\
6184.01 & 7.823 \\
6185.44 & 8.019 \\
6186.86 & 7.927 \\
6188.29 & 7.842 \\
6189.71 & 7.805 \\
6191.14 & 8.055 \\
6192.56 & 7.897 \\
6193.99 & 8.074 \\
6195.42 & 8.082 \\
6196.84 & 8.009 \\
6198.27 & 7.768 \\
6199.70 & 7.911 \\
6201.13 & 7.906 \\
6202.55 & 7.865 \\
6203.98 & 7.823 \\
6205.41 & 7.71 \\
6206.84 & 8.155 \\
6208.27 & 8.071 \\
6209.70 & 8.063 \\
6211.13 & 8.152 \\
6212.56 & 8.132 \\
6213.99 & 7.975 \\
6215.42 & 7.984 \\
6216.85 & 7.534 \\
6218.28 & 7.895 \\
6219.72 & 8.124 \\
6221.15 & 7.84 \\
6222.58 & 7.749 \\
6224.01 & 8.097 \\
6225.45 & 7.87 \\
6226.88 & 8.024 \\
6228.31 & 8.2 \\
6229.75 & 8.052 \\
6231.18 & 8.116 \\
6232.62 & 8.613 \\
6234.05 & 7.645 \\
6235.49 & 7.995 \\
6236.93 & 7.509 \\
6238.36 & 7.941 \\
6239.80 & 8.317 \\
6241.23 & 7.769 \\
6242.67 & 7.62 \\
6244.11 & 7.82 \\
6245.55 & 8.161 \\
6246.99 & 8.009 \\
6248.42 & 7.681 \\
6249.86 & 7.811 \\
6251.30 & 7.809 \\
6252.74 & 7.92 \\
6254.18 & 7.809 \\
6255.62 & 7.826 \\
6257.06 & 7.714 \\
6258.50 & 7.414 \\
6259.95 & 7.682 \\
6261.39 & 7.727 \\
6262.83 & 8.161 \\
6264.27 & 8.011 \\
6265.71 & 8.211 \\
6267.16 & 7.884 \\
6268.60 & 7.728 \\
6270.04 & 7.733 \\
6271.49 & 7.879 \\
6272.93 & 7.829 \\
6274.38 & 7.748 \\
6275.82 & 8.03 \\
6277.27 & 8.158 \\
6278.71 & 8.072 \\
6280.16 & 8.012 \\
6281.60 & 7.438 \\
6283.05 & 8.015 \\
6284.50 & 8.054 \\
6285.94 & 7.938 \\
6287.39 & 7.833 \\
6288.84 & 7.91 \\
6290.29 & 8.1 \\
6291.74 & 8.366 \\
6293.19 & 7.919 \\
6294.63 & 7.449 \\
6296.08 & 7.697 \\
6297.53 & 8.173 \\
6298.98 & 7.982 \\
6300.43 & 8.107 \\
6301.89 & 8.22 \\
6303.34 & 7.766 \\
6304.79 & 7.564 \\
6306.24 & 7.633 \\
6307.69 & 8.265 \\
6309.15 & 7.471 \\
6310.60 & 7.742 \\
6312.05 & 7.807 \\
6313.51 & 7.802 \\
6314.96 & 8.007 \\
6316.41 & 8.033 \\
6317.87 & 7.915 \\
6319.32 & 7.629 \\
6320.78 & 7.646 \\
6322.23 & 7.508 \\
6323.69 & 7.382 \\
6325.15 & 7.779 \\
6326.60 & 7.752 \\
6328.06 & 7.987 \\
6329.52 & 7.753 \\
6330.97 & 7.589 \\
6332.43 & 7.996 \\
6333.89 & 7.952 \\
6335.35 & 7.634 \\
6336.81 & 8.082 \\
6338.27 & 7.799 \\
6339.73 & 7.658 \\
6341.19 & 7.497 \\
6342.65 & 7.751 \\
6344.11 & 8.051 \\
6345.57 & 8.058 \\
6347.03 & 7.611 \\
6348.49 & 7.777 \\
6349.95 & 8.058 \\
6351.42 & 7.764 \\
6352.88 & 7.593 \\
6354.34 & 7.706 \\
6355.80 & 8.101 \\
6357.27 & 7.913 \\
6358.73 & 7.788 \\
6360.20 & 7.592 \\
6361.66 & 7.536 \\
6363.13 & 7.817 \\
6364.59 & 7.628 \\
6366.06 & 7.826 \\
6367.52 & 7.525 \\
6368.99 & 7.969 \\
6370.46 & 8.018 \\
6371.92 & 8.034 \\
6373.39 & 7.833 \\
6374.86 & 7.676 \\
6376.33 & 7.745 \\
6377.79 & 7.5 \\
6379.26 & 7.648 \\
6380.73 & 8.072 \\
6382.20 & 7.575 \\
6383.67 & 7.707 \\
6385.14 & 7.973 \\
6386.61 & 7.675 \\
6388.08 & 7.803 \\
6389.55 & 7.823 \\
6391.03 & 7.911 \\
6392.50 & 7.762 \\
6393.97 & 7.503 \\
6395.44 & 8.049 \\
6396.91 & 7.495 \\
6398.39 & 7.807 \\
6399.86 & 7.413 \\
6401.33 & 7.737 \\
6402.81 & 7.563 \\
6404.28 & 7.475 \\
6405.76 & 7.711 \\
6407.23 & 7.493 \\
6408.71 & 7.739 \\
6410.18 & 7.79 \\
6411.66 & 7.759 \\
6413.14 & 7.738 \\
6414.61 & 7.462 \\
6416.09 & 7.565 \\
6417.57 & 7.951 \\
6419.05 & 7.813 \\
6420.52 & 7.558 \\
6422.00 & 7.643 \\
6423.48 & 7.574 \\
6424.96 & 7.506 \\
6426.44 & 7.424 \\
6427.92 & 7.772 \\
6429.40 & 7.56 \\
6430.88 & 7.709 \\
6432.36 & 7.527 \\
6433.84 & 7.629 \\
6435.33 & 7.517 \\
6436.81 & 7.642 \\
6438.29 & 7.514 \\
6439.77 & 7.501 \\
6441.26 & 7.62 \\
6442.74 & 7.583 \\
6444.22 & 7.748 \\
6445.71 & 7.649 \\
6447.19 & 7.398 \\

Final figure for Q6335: 0.0 A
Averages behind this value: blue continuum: 7.94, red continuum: 7.68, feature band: 7.79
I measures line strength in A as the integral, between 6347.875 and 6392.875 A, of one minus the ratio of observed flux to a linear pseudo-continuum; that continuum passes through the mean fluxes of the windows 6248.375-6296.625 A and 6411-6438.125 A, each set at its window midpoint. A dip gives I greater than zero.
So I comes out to -0.41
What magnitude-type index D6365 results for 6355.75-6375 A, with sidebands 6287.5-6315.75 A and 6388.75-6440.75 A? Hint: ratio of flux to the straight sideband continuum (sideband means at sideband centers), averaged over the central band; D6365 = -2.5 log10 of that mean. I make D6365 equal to -0.01 mag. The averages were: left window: 7.89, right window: 7.65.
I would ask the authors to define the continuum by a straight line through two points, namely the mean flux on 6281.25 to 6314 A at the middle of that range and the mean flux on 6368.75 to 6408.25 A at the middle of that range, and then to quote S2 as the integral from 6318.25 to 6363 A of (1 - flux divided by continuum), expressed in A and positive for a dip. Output 0.3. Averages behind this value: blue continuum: 7.88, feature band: 7.77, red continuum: 7.74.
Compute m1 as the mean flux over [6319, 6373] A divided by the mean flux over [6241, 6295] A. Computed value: 1.0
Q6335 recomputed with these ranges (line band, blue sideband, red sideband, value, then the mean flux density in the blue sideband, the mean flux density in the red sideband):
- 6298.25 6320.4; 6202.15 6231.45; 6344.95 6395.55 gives 0.0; 7.97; 7.78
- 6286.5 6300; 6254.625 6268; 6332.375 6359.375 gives -0.2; 7.84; 7.83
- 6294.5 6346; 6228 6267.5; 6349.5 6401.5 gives 0.1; 7.9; 7.76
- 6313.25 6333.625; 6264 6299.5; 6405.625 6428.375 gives 0.2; 7.93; 7.65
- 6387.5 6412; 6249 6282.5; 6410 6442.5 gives -0.1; 7.85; 7.62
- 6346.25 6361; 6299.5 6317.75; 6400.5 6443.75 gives 0.0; 7.87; 7.62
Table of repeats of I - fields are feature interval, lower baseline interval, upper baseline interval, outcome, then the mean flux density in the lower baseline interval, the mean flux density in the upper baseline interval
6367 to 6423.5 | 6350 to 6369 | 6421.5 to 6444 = -0.4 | 7.75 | 7.58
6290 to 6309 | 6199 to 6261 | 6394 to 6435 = -0.3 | 7.91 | 7.64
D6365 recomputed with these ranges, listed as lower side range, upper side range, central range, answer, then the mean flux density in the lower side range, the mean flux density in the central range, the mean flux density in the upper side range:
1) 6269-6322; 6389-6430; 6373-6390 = 0.00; 7.88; 7.75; 7.66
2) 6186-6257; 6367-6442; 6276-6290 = -0.01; 7.94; 7.94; 7.69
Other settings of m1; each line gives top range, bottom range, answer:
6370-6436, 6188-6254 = 0.97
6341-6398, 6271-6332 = 0.99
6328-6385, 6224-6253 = 0.98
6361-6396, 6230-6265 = 0.99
